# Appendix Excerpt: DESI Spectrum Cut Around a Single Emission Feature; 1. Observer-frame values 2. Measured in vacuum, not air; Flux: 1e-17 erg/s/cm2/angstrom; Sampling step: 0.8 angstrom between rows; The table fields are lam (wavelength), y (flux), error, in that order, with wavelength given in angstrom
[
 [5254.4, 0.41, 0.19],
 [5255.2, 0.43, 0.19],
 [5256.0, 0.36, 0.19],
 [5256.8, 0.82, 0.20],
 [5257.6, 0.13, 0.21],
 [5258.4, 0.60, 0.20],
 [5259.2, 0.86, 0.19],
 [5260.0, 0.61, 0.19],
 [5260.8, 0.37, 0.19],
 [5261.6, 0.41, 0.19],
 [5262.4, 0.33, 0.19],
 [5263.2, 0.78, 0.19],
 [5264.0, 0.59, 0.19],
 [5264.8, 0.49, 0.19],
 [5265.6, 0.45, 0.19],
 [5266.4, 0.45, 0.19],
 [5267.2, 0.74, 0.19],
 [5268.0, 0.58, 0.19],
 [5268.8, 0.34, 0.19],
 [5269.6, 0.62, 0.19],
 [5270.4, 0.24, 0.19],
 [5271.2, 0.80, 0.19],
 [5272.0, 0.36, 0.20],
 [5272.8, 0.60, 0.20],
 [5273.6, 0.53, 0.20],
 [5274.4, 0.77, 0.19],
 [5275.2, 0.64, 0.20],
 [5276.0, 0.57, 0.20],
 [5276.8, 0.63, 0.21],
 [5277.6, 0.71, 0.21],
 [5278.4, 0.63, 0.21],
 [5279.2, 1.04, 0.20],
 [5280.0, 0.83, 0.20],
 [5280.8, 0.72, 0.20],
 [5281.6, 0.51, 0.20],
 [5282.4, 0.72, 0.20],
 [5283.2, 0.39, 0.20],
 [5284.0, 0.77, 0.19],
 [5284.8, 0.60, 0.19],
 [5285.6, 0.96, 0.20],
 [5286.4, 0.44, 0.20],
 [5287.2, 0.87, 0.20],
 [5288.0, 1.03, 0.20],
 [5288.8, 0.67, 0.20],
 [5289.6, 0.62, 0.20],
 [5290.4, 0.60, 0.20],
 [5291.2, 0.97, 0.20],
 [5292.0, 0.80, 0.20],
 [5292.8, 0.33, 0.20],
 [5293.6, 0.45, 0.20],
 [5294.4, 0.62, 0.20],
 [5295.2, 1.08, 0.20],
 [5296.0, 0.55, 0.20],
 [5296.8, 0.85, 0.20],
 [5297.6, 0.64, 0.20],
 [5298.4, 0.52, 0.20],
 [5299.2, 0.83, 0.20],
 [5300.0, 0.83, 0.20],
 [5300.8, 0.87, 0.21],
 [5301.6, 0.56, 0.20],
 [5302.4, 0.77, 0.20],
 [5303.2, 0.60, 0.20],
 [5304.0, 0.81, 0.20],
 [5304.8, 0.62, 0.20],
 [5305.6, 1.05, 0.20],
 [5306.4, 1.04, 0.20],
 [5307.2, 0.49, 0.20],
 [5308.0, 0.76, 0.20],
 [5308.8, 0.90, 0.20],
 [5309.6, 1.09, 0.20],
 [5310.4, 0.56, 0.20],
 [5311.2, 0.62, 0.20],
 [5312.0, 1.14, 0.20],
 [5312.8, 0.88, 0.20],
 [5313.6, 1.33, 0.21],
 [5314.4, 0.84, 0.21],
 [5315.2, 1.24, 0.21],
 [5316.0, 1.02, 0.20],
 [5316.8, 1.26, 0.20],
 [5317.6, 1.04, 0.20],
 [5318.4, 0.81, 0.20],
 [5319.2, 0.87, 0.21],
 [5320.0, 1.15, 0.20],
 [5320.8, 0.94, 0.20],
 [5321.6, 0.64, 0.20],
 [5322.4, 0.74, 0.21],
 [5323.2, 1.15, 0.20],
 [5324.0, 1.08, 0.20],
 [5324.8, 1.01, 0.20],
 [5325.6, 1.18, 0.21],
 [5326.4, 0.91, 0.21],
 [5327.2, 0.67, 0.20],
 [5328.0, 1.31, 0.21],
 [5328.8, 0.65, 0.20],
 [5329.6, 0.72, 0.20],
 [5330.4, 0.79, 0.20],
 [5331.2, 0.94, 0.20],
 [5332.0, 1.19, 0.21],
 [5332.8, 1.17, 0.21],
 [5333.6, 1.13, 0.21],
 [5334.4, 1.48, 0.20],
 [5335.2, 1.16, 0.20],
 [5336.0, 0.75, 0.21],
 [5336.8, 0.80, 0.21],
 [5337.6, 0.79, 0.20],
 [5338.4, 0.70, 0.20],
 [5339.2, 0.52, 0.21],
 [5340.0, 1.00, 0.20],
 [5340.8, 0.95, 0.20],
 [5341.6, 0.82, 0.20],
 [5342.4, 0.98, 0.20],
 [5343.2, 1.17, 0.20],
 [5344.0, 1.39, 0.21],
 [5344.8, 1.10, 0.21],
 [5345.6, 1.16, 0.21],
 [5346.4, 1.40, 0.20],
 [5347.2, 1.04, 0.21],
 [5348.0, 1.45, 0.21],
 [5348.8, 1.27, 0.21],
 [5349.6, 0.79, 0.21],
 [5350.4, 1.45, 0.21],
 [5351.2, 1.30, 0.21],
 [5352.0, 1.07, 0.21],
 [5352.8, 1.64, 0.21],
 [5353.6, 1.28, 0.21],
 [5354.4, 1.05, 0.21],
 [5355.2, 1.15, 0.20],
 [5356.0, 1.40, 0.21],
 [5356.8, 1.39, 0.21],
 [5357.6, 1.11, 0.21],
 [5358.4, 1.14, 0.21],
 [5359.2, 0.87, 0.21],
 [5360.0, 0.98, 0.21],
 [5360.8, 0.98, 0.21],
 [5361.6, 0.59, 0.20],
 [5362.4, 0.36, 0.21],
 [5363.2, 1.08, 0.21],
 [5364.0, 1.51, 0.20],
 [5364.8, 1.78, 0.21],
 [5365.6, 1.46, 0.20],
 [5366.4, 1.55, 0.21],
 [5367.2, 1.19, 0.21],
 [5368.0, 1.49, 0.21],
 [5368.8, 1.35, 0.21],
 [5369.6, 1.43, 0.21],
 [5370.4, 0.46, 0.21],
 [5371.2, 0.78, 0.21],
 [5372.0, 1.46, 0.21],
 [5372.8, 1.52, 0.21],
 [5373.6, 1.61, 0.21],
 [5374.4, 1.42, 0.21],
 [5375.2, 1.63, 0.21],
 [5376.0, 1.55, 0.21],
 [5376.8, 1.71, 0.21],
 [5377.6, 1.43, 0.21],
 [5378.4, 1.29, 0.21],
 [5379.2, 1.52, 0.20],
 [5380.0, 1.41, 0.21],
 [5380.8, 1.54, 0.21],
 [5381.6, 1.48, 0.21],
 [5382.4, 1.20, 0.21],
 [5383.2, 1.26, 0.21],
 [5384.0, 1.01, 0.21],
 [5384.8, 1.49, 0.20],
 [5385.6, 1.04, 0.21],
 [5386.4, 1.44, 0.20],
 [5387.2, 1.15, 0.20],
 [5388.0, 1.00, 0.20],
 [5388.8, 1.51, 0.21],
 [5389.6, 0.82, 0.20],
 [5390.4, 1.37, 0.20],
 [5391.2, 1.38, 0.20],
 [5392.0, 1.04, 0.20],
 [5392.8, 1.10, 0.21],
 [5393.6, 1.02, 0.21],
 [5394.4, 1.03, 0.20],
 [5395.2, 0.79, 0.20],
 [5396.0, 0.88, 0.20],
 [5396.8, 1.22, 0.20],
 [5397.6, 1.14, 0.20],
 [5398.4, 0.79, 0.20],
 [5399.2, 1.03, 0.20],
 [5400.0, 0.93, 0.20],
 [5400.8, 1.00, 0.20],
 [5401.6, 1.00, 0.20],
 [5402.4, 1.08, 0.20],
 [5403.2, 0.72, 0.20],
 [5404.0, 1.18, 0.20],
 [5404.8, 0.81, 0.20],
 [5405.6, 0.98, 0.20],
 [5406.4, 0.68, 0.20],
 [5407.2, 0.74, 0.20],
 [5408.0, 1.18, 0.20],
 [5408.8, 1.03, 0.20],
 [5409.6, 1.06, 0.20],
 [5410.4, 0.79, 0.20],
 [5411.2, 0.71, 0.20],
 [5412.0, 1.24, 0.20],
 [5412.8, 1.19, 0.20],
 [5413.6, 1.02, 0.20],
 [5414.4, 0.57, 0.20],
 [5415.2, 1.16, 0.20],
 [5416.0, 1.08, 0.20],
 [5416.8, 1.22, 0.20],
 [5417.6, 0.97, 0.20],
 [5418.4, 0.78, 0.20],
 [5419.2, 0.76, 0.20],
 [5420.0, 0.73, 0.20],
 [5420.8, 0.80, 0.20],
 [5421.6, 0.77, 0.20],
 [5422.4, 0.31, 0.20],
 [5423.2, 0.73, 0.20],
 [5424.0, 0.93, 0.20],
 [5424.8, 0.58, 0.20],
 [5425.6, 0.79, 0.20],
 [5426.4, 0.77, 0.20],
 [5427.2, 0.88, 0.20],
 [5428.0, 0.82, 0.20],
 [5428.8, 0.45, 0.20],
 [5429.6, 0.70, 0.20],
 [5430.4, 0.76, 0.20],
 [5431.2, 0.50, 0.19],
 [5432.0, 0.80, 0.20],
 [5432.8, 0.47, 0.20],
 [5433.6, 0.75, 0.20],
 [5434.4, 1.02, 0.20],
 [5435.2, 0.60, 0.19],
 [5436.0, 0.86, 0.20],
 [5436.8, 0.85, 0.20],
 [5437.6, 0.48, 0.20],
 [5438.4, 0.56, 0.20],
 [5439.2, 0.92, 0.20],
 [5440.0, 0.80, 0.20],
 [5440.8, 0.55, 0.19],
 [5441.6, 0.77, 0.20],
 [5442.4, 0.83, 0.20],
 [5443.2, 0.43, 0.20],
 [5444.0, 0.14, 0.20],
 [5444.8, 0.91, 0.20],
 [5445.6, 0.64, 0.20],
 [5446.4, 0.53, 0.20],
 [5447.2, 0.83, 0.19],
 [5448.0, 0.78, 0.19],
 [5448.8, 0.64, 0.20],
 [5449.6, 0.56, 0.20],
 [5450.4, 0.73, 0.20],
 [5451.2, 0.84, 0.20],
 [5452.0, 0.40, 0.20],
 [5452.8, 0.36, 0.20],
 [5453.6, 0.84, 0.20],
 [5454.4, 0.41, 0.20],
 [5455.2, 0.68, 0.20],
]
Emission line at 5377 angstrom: C IV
